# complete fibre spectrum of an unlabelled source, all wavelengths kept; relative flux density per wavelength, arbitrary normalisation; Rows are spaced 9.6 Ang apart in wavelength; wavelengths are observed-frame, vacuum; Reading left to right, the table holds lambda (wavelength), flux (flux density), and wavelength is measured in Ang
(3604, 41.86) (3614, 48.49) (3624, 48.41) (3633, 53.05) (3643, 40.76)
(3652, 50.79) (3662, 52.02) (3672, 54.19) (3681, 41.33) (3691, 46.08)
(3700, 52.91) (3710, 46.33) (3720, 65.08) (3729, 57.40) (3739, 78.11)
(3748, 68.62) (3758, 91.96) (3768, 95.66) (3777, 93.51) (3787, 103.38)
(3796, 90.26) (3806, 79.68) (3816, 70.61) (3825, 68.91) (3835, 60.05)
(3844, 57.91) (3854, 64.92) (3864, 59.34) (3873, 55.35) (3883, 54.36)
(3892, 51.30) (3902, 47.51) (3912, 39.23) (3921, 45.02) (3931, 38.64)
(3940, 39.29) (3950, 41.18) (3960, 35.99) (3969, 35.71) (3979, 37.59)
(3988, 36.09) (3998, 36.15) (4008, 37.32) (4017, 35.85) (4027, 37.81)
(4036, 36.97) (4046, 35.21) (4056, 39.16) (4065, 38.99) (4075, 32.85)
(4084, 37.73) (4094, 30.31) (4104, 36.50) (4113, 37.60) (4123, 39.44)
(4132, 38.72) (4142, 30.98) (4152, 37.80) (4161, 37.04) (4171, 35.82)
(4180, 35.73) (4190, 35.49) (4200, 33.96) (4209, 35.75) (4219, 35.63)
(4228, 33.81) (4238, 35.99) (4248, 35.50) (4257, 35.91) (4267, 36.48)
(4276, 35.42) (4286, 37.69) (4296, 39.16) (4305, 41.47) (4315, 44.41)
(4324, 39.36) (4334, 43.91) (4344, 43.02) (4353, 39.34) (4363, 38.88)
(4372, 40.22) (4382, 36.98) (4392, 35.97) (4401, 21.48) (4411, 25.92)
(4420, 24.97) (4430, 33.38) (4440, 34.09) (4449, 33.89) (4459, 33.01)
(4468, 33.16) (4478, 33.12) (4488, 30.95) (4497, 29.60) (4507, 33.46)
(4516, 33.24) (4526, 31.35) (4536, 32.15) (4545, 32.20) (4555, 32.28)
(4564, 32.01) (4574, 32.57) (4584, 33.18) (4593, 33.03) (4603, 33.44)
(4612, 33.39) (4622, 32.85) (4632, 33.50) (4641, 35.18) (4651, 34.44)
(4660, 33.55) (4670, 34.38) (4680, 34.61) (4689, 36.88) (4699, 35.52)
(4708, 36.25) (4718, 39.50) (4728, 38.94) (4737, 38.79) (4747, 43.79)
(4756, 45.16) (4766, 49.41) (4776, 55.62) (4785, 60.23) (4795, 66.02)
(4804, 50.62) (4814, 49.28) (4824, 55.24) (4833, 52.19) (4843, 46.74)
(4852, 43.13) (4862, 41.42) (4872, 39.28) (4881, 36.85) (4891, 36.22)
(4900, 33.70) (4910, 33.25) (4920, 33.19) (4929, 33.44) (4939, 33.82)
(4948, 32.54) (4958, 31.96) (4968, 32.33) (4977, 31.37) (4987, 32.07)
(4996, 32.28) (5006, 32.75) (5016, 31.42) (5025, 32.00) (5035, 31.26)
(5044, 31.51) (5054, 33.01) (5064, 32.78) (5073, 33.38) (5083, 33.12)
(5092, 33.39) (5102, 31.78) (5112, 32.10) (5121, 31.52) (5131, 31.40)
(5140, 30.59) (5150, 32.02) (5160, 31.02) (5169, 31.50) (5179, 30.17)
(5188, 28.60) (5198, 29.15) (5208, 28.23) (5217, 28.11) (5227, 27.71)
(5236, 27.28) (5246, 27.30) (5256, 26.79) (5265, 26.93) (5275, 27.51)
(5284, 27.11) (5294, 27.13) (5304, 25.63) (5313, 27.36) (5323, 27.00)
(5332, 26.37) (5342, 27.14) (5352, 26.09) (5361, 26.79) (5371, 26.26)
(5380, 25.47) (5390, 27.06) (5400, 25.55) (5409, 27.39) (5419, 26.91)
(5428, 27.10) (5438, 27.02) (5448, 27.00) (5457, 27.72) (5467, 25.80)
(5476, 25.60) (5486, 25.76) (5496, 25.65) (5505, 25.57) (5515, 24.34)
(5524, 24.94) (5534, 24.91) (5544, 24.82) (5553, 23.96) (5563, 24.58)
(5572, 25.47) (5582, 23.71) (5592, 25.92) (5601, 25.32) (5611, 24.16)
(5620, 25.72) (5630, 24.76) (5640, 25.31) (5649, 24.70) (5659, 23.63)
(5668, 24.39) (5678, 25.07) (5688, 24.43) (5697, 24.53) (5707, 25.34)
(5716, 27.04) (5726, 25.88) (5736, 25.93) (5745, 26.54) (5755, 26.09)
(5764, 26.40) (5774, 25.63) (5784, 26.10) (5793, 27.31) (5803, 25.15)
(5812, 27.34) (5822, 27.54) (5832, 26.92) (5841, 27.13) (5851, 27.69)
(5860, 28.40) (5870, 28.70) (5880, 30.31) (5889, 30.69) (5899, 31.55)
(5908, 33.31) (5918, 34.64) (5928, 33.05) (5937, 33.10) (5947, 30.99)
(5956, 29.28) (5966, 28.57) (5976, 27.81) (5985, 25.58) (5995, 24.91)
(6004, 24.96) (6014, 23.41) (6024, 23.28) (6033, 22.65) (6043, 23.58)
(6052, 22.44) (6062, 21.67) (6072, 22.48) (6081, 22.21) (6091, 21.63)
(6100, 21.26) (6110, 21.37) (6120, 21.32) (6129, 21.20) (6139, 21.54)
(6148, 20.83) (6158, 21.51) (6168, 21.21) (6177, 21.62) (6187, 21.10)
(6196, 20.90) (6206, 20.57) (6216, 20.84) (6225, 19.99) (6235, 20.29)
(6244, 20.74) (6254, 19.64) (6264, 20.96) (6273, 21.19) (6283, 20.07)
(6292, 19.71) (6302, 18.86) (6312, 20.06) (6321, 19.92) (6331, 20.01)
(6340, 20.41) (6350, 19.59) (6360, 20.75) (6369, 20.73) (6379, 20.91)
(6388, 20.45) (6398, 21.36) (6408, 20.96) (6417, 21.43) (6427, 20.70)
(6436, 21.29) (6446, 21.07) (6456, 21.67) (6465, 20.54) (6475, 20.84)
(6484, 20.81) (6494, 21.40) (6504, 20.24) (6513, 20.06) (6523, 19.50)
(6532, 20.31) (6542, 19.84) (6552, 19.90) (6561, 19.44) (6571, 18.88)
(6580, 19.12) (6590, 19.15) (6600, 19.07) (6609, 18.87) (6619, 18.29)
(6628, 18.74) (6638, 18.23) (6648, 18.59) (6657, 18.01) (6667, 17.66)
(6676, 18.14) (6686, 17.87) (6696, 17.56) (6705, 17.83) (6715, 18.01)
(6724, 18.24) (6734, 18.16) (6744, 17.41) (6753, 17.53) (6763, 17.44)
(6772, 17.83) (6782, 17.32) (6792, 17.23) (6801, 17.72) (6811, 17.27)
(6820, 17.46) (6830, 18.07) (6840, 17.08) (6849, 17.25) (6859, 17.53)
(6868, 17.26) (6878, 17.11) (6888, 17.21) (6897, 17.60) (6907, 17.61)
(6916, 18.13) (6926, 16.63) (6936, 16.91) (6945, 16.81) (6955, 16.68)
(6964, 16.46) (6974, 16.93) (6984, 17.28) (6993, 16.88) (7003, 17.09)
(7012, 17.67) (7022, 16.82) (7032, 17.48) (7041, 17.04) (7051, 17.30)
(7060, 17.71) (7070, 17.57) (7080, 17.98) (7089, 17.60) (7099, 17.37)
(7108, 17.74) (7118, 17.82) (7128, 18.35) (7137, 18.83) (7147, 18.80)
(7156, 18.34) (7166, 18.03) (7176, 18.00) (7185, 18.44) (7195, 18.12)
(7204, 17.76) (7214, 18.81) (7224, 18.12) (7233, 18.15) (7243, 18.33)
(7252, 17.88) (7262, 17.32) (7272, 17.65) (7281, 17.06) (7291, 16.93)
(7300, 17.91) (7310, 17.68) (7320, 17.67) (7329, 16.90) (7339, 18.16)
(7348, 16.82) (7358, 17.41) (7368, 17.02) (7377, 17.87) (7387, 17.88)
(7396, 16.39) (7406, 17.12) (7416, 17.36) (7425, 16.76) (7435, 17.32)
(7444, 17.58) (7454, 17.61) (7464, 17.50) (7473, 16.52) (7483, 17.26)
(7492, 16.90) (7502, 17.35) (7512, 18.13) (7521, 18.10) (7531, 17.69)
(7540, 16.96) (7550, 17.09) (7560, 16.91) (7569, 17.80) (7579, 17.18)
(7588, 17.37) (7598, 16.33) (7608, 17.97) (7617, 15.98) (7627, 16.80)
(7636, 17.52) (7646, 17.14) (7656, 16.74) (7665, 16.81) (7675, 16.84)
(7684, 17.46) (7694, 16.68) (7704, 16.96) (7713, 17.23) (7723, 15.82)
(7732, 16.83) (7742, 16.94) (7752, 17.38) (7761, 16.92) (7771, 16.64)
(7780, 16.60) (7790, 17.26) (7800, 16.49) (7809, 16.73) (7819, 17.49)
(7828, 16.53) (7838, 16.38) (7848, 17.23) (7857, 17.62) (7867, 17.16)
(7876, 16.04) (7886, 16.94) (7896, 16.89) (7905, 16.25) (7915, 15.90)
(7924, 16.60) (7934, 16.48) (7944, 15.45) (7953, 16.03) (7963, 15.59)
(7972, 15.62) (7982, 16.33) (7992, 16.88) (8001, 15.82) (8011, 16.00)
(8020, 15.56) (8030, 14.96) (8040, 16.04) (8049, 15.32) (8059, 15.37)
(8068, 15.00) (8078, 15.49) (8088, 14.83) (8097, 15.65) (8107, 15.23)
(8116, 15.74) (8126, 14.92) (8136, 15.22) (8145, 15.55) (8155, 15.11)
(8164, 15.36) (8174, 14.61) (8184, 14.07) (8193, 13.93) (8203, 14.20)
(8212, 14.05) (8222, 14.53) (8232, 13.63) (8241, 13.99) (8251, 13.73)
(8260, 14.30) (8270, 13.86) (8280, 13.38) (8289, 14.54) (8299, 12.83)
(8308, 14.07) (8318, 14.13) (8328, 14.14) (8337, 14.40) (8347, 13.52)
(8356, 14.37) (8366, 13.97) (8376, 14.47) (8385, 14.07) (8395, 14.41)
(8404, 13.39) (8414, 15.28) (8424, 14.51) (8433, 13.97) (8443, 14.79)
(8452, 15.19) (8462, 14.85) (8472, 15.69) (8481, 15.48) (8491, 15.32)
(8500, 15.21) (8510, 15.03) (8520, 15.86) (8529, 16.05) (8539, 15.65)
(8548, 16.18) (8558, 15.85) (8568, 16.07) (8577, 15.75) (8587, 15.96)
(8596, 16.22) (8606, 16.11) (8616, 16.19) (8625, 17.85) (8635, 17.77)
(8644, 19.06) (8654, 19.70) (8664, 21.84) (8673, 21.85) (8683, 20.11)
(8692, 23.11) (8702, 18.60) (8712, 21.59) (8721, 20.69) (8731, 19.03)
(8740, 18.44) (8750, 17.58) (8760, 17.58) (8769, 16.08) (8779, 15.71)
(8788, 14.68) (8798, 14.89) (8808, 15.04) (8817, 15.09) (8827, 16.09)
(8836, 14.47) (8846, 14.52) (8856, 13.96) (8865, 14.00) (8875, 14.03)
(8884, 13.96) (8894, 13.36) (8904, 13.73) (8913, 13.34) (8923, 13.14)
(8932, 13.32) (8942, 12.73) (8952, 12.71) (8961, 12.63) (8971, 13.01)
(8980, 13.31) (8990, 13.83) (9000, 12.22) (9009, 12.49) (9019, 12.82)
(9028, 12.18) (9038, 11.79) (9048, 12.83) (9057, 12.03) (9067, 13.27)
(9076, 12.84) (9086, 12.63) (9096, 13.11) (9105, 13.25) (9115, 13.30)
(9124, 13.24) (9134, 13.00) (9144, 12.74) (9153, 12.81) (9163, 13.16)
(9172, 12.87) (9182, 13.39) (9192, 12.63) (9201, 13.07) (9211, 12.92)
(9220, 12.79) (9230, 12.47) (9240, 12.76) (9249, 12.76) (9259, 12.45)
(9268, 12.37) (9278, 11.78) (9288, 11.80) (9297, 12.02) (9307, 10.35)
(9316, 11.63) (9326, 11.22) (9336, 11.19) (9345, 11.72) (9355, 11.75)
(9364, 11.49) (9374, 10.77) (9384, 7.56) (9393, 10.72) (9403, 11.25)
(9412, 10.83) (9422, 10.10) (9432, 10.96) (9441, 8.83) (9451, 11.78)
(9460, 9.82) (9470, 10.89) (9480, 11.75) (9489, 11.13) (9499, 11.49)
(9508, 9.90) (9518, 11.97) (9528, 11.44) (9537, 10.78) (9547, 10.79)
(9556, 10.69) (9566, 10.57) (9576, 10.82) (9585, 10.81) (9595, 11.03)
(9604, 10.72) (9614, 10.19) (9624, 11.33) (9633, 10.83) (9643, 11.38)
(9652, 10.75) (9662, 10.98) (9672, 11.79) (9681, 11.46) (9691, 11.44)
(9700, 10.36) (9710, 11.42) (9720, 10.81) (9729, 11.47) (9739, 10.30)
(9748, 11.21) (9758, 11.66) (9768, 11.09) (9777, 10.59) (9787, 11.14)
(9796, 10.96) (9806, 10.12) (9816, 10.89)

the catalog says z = 2.10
